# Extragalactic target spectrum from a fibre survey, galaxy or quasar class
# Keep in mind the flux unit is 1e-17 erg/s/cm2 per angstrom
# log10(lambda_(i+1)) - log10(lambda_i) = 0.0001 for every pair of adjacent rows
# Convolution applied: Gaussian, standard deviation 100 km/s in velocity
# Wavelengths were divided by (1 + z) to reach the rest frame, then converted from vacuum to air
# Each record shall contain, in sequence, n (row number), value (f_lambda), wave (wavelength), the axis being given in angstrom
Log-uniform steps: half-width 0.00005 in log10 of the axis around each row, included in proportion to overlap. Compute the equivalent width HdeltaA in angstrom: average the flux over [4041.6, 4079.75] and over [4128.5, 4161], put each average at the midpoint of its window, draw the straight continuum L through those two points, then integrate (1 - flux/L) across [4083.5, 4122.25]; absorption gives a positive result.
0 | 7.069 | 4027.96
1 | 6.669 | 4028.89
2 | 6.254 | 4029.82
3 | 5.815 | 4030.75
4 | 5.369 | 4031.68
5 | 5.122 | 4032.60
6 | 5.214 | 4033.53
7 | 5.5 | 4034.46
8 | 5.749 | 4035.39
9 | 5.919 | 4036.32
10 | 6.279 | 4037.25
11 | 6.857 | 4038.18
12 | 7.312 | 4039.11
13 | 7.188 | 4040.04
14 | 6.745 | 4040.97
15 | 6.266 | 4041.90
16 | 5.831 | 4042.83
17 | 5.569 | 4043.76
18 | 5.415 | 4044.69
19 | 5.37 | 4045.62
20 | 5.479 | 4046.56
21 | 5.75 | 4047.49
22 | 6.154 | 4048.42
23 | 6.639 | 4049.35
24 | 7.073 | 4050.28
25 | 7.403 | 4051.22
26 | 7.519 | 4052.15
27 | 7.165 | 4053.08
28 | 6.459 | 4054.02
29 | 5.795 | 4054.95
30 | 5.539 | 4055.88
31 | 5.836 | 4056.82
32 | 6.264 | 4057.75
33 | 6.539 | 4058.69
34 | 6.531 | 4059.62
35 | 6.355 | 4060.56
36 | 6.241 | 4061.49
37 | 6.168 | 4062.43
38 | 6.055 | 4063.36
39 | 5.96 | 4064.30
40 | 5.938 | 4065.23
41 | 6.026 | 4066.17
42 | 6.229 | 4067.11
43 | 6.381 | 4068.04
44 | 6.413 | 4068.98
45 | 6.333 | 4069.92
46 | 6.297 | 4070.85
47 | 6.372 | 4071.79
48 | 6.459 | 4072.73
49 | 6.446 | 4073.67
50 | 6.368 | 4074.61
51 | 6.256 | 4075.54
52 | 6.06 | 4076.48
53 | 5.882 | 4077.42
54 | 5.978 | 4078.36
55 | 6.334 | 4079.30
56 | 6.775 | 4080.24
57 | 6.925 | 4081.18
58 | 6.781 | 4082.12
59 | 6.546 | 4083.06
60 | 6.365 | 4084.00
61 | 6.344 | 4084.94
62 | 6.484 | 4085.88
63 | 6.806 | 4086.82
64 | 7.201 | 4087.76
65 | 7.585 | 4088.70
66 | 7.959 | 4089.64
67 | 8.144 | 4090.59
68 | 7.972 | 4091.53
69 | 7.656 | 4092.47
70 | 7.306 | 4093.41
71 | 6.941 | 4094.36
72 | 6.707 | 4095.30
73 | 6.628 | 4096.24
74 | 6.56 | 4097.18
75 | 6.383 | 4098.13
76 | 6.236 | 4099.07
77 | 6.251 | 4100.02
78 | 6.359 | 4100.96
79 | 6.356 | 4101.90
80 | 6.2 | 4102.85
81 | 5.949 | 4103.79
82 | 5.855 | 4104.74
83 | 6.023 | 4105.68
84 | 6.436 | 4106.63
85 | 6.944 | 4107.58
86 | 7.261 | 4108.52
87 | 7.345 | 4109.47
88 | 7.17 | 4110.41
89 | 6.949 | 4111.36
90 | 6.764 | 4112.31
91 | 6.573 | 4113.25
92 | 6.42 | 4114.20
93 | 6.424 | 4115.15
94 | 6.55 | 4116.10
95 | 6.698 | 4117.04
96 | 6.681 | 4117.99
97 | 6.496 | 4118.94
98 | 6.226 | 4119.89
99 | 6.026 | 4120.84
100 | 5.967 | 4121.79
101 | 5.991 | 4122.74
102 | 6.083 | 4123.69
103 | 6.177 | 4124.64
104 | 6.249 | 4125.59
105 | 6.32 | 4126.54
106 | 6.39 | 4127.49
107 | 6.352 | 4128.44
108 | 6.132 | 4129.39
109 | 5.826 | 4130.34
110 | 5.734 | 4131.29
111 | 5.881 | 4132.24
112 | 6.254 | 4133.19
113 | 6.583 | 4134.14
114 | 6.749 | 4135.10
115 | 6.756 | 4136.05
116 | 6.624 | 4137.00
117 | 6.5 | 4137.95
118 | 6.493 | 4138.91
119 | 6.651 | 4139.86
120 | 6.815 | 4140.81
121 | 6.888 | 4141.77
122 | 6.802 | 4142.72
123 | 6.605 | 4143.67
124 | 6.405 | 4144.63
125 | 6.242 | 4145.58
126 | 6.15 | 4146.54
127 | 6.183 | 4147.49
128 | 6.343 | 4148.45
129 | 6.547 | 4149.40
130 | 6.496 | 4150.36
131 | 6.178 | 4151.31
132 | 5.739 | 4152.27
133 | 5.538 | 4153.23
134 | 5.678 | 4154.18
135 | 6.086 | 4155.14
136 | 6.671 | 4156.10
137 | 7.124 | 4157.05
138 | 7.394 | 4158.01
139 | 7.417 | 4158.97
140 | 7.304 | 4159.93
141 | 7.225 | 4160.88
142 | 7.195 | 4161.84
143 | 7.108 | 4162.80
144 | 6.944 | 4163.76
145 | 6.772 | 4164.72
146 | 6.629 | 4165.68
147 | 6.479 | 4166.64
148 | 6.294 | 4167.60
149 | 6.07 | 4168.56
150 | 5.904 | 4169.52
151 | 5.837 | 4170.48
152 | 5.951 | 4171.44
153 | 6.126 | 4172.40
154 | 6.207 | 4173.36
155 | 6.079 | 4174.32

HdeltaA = -2.3 angstrom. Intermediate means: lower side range 6.22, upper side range 6.46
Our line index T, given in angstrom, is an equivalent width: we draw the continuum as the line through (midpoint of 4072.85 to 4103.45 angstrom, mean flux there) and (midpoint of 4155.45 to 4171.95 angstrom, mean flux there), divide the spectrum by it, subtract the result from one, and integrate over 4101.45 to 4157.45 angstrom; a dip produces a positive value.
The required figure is 2.6 angstrom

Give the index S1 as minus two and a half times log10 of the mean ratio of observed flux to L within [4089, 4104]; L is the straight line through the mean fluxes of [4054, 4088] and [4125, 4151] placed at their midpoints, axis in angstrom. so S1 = -0.09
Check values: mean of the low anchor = 6.31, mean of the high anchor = 6.41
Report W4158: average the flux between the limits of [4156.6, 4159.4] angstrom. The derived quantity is 7.3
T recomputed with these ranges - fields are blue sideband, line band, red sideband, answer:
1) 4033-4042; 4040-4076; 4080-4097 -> 1.81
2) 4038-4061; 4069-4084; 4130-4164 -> 0.04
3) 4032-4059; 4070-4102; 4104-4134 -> -1.99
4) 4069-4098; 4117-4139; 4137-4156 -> 0.59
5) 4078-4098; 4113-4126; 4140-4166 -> 0.89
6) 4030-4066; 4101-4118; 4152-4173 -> -0.59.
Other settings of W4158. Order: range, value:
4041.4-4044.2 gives 5.91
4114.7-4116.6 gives 6.51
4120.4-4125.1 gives 6.04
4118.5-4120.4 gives 6.34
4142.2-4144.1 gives 6.74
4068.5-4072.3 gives 6.35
